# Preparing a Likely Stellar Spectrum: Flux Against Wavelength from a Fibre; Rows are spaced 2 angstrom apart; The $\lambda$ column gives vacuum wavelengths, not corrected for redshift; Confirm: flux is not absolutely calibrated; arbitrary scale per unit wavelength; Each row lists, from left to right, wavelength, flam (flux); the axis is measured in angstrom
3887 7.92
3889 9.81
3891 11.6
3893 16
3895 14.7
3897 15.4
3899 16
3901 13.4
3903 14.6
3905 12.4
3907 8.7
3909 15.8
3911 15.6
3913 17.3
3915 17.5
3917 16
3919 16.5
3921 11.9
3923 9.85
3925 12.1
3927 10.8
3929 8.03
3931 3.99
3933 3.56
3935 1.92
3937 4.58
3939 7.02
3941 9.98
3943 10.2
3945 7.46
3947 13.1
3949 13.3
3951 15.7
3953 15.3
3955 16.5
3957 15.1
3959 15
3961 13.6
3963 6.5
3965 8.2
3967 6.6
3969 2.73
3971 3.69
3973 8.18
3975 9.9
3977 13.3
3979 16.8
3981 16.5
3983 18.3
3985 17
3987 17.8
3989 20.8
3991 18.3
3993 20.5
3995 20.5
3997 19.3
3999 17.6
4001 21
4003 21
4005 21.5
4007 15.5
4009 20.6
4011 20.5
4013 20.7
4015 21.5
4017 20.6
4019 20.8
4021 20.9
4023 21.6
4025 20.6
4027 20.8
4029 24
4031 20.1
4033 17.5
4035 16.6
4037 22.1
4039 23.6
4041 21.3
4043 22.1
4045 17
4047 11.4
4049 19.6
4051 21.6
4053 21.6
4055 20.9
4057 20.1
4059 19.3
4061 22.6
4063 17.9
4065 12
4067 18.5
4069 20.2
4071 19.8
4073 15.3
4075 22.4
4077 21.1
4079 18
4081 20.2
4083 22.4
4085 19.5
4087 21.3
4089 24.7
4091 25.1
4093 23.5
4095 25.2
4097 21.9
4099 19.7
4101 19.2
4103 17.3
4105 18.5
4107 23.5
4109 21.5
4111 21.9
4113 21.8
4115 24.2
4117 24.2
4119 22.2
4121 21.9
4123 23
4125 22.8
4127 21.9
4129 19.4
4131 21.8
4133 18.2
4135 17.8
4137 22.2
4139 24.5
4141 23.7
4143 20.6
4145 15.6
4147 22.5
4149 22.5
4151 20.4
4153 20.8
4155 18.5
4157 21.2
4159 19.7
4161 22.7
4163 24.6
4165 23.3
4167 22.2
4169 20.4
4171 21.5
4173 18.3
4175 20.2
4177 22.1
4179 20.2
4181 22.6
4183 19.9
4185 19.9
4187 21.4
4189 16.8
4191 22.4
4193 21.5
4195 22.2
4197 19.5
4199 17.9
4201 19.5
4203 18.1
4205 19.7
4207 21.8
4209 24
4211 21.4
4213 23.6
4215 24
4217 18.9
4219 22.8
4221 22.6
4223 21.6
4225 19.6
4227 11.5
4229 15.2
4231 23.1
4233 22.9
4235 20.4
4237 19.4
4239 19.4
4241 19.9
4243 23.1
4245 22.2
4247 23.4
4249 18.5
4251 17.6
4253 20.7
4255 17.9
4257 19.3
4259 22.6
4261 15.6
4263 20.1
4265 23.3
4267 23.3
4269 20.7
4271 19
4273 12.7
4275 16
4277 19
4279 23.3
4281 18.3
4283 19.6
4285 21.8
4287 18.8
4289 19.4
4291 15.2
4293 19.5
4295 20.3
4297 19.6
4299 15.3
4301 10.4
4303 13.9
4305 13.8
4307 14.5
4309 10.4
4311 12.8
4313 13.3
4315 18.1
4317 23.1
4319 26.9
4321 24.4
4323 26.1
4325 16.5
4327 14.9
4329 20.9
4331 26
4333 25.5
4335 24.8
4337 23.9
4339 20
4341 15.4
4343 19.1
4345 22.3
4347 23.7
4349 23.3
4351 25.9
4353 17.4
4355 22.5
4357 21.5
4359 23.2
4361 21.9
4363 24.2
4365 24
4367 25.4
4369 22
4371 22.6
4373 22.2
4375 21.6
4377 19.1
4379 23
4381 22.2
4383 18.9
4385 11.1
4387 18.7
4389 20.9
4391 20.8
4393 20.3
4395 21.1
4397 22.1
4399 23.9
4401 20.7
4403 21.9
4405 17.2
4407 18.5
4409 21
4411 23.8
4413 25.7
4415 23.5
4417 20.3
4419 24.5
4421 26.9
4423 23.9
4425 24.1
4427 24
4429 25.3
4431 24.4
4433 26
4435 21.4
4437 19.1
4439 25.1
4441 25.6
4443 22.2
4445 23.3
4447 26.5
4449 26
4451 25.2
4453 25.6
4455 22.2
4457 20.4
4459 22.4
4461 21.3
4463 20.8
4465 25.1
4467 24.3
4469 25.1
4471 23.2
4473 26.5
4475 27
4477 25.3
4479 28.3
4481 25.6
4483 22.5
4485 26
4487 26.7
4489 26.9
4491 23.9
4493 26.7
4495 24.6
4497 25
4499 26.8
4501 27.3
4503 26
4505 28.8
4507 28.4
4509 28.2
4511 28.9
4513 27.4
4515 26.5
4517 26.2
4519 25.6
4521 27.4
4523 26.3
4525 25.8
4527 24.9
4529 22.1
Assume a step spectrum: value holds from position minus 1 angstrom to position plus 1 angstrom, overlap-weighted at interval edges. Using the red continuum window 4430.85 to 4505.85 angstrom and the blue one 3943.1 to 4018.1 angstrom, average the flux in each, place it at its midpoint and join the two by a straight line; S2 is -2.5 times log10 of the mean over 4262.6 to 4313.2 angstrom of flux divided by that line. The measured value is 0.21 mag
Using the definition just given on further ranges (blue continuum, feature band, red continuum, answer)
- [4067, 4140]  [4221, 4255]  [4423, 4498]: 0.13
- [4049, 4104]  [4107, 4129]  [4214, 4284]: -0.11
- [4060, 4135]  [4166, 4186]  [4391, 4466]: 0.03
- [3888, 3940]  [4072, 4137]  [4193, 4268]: -0.25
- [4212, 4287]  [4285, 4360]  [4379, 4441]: 0.08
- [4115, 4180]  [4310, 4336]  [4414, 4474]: 0.09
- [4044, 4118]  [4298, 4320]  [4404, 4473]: 0.38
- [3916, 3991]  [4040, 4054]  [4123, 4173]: -0.19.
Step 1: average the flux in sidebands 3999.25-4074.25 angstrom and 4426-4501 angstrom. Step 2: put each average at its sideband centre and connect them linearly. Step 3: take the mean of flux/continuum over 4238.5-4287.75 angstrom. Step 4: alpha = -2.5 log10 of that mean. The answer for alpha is 0.13 mag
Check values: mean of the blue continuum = 19.8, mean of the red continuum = 24.5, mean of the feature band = 19.9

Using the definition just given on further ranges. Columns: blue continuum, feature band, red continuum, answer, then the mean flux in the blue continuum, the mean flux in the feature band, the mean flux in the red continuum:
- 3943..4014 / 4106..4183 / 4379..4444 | -0.21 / 15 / 21.5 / 22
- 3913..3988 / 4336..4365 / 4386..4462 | -0.04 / 11.3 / 21.8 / 22.8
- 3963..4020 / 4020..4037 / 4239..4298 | -0.22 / 16.2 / 20.4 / 19.7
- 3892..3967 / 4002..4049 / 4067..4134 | -0.17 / 11.9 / 20.1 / 21.3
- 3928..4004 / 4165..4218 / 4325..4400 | -0.18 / 12.6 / 20.8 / 21.5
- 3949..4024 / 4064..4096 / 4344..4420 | -0.18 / 16.2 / 20.6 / 21.7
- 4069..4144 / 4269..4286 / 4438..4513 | 0.23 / 21.4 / 18.8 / 25.3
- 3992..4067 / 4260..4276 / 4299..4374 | 0.08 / 19.9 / 18.8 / 20.4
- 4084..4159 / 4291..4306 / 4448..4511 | 0.41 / 21.4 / 16.1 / 25.3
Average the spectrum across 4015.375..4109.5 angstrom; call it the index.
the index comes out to 20.3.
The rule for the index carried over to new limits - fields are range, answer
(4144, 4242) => 20.6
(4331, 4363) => 22.2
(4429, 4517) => 25.1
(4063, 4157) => 20.9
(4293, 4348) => 19.1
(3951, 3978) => 10.6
